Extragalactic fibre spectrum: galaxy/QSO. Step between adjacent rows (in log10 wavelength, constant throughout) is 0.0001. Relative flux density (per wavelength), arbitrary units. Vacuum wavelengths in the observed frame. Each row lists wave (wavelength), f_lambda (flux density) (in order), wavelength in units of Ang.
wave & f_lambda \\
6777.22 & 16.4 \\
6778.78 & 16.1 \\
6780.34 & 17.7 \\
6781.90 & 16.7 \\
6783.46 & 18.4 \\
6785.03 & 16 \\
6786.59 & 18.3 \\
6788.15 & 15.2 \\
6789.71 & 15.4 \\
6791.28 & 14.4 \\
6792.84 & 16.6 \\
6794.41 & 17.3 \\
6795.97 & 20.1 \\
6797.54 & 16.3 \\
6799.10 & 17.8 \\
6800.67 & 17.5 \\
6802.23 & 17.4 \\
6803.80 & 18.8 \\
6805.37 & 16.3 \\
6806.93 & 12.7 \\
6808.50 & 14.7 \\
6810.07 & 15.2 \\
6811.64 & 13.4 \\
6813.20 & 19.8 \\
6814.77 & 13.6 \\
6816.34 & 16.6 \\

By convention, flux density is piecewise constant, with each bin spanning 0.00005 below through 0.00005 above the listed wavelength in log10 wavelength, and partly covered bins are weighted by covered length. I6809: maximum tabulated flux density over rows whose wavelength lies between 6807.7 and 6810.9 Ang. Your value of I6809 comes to 15.2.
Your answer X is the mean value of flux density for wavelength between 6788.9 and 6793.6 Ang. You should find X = 15.5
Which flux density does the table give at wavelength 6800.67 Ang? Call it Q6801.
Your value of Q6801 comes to 17.5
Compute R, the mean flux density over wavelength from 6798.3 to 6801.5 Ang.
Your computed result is 17.7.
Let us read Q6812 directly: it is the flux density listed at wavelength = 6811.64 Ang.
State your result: 13.4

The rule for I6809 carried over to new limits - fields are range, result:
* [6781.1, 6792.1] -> 18.4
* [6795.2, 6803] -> 20.1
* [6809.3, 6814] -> 19.8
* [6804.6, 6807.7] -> 16.3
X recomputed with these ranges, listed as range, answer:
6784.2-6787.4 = 17.1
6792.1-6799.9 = 17.6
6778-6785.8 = 17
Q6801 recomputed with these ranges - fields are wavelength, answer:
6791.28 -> 14.4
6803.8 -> 18.8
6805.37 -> 16.3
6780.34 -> 17.7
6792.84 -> 16.6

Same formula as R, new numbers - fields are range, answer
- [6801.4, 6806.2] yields 17.5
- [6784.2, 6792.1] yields 15.9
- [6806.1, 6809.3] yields 13.8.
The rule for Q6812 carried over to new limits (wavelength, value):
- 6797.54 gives 16.3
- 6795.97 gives 20.1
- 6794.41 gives 17.3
